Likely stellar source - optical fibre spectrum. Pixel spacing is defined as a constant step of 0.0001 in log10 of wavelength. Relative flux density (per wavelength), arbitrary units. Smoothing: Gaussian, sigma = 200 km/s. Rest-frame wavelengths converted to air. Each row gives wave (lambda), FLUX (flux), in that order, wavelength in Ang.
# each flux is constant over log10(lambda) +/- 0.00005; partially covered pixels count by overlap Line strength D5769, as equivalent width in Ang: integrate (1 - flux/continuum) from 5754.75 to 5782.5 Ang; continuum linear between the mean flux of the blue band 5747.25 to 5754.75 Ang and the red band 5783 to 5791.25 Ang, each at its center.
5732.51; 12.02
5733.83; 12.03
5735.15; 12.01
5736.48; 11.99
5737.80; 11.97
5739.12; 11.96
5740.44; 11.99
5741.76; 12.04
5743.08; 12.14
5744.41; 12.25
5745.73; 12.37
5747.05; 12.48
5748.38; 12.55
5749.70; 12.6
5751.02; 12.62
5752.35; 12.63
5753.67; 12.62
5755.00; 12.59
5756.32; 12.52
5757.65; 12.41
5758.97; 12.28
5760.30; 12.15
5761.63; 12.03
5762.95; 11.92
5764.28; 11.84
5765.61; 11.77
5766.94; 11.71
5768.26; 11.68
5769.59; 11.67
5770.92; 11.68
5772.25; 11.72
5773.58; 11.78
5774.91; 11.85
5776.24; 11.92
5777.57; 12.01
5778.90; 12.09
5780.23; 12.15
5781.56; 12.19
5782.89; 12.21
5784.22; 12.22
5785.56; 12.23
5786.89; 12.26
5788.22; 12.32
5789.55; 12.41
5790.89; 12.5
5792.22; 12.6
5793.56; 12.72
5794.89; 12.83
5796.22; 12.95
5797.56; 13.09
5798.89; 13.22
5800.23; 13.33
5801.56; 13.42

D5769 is 1.0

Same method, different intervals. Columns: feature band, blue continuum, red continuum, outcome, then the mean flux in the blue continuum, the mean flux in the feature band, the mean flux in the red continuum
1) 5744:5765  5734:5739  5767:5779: -0.8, 12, 12.4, 11.8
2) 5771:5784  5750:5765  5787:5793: 0.4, 12.3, 12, 12.4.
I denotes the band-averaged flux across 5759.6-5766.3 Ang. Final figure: 11.9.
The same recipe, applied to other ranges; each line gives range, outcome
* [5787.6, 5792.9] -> 12.4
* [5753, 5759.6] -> 12.5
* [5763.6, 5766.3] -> 11.8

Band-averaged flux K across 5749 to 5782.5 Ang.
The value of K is 12.1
